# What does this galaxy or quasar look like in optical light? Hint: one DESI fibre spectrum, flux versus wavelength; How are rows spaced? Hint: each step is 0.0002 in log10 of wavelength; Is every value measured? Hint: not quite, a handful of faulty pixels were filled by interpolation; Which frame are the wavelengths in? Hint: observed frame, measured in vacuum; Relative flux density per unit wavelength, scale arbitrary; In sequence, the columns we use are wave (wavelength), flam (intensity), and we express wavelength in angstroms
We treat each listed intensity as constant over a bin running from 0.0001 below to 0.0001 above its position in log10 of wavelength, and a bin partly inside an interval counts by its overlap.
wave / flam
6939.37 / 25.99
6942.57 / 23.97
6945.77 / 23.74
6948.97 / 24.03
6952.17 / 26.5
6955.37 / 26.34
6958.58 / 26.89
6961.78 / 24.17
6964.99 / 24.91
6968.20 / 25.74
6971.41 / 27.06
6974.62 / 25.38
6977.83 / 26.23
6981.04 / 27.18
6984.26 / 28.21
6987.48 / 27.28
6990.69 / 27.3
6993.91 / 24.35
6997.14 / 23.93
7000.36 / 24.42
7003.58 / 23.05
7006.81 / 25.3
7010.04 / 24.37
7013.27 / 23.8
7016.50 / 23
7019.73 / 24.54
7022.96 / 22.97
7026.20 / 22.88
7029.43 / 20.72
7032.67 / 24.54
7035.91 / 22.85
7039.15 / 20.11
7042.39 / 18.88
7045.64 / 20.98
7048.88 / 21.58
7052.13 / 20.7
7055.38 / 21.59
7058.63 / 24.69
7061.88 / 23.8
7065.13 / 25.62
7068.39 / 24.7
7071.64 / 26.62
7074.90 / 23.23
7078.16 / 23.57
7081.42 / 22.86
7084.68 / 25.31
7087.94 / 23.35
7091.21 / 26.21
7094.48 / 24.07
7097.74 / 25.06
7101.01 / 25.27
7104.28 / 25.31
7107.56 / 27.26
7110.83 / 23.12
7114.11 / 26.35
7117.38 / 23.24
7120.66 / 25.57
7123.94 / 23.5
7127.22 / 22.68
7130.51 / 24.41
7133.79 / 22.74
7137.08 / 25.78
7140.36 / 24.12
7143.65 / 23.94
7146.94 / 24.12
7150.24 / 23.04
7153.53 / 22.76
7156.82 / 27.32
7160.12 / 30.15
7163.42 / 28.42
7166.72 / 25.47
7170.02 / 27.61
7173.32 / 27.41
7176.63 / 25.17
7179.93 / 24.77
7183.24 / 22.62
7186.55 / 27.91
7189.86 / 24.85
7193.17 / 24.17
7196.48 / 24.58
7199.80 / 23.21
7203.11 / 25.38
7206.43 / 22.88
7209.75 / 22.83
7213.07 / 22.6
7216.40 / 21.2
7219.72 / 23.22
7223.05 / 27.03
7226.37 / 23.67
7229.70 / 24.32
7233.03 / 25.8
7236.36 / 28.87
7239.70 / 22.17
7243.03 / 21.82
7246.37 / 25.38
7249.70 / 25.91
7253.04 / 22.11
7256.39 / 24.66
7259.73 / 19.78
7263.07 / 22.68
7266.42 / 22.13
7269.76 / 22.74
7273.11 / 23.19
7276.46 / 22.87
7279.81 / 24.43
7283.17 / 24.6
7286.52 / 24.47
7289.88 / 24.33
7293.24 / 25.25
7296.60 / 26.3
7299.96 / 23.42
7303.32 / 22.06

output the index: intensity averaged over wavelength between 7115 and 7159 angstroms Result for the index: 24.2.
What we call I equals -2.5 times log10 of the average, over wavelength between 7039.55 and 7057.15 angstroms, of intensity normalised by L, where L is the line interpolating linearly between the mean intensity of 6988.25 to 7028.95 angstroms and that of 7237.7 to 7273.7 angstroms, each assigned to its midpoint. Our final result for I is 0.16 mag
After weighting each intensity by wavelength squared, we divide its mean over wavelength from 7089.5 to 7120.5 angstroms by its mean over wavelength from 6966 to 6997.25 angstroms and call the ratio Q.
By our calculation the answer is 1.0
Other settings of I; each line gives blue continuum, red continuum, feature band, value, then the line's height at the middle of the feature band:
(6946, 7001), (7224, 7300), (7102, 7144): 0.02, 24.9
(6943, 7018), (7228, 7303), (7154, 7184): -0.09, 24.4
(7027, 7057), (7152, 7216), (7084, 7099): -0.09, 22.7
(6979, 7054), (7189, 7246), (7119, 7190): -0.06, 23.9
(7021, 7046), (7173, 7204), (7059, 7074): -0.12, 22.5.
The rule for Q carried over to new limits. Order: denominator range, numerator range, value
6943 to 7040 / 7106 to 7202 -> 1.06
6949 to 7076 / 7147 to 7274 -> 1.07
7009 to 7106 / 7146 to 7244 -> 1.10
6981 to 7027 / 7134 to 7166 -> 1.07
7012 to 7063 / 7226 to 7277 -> 1.12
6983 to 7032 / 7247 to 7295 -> 1.04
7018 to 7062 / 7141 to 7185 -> 1.20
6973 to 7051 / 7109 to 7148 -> 1.05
